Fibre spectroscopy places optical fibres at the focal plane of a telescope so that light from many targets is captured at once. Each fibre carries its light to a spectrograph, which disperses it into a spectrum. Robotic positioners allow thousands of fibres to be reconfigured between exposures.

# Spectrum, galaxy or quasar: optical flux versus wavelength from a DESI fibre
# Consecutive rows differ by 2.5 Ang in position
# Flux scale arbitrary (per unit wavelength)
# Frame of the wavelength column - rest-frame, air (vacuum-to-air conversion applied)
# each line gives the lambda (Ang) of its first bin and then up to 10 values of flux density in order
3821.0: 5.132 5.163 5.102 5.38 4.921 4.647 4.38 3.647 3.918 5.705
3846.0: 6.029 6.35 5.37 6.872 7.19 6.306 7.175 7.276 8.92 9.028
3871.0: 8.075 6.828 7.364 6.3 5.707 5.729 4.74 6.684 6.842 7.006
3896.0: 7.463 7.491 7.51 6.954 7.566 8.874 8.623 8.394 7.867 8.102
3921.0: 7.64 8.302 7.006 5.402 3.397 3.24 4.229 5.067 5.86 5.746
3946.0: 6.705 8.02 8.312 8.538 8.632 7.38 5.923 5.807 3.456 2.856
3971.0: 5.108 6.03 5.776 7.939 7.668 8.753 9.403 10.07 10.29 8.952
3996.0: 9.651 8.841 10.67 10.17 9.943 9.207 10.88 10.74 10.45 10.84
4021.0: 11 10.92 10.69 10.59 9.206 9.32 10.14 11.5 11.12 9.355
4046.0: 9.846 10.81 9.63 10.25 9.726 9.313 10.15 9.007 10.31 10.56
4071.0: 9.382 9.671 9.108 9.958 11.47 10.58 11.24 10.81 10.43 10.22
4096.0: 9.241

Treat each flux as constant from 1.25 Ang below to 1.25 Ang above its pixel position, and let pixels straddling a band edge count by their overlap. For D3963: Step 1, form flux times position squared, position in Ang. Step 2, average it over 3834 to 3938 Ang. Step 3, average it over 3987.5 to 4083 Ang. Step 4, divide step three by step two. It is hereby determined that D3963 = 1.7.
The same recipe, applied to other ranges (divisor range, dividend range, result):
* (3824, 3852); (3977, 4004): 1.98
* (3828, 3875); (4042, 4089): 1.80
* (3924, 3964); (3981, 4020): 1.62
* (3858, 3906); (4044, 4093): 1.58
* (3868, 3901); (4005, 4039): 1.62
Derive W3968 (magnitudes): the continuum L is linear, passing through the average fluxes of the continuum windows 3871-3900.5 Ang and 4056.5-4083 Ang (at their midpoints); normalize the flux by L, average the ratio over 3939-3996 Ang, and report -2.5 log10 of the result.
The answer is 0.13 mag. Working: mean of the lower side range 6.65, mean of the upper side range 9.91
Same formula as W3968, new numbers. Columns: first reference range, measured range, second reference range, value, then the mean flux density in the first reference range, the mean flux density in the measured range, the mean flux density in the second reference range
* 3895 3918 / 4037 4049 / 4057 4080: -0.115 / 7.87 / 10.5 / 9.74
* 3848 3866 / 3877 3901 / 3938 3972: 0.022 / 6.82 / 6.51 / 6.28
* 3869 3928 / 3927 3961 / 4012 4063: 0.317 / 7.26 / 6.19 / 10.3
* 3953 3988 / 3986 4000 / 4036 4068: -0.246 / 6.69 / 9.57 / 10.1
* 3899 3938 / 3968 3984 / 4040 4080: 0.265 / 6.85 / 6.35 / 9.89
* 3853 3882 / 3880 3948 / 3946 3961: 0.148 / 7.28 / 6.62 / 7.87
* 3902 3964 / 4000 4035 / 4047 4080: -0.174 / 6.88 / 10.3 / 9.85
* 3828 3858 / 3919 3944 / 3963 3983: -0.013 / 5.39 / 5.66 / 5.69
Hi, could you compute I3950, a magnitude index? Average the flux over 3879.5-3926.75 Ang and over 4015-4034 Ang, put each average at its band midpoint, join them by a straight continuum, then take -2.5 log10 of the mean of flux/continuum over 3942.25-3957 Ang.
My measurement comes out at 0.12 mag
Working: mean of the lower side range 7.29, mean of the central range 7.64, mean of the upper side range 10.4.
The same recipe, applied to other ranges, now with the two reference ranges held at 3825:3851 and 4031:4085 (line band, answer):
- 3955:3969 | 0.33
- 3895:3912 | -0.19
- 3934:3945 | 0.39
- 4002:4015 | -0.15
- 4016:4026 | -0.18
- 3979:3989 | -0.06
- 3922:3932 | 0.15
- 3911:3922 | -0.19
